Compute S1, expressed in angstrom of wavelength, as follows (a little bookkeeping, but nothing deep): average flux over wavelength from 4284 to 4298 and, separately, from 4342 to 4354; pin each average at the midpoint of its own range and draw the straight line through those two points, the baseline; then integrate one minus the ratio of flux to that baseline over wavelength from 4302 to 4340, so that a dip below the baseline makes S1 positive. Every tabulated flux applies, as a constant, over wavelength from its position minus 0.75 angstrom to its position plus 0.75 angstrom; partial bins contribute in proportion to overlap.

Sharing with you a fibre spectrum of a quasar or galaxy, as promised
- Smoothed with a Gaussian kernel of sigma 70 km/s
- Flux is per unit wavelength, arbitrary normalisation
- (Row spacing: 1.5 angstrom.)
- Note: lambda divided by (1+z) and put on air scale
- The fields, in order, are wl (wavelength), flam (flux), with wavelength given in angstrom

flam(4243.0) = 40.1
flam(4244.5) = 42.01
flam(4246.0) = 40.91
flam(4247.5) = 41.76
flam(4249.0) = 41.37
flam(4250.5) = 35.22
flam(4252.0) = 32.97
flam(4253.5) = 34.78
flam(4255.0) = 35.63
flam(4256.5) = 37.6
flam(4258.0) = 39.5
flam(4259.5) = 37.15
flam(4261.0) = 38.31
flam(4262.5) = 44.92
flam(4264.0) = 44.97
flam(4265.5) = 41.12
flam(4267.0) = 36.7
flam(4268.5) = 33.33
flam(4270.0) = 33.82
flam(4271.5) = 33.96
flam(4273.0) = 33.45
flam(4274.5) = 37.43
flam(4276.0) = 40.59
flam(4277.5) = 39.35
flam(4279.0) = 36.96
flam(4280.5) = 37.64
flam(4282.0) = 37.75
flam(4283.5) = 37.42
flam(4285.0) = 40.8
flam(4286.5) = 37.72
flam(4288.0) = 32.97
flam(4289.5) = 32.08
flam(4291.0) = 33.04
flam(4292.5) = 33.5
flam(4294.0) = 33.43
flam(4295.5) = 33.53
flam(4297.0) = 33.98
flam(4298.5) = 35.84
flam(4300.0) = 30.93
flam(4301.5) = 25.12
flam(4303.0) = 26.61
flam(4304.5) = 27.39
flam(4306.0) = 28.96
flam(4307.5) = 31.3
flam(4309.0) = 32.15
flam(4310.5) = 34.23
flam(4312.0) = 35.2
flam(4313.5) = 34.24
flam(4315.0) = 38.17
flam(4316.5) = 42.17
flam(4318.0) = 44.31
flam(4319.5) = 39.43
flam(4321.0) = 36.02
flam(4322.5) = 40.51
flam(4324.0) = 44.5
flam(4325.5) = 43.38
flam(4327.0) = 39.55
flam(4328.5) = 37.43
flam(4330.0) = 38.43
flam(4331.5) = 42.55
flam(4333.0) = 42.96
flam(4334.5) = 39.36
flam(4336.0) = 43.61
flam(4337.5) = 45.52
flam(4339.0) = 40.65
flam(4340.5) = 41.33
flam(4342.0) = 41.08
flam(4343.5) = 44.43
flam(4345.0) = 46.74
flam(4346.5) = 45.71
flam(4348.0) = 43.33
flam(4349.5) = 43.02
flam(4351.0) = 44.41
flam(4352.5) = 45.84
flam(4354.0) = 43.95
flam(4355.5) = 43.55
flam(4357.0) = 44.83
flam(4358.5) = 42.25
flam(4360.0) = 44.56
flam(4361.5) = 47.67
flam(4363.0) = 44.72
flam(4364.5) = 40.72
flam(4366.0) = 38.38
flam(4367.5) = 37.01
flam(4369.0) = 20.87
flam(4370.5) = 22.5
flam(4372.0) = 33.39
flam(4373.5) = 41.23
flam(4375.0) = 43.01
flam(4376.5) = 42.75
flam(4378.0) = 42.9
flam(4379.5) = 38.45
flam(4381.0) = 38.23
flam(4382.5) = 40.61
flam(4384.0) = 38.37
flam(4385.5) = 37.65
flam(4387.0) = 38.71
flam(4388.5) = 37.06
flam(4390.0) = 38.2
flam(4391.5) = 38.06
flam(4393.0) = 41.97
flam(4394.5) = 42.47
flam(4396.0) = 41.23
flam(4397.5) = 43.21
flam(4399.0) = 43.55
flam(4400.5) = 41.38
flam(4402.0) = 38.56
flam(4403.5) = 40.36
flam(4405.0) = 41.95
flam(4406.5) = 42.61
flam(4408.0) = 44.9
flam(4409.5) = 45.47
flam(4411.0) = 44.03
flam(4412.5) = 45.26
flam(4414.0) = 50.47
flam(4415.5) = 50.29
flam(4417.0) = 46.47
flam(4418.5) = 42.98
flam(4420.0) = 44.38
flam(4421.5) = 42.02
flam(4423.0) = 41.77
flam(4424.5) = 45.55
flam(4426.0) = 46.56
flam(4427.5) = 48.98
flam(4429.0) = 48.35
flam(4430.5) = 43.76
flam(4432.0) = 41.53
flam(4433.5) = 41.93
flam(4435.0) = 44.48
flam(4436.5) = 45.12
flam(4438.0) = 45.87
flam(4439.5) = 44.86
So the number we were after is 2.0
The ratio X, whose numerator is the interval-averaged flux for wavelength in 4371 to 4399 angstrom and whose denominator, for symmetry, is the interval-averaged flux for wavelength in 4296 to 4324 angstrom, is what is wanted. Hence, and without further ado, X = 1.15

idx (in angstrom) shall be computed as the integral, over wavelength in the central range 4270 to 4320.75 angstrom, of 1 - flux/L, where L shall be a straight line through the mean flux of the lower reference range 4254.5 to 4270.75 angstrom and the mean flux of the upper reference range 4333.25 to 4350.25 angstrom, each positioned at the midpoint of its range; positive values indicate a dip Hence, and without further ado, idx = 6.9 angstrom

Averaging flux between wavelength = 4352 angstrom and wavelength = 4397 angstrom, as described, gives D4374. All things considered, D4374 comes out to 39.7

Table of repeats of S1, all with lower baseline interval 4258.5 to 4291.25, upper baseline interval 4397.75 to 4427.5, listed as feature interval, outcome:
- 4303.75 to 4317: 1.9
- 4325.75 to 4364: -2.0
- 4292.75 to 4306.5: 2.8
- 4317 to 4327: -0.4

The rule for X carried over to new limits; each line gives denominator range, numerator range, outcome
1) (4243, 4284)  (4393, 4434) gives 1.16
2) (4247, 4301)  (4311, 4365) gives 1.15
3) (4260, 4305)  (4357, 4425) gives 1.16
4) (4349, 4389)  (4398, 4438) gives 1.11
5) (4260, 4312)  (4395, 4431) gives 1.26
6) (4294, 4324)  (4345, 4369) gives 1.24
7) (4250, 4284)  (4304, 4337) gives 1.02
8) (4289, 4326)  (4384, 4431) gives 1.24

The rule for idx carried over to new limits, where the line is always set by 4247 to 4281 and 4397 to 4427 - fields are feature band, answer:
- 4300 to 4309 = 2.51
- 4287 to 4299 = 1.66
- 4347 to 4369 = -0.34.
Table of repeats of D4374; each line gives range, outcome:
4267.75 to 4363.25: 38.4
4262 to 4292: 37.2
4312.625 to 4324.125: 39.6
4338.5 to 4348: 43.4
